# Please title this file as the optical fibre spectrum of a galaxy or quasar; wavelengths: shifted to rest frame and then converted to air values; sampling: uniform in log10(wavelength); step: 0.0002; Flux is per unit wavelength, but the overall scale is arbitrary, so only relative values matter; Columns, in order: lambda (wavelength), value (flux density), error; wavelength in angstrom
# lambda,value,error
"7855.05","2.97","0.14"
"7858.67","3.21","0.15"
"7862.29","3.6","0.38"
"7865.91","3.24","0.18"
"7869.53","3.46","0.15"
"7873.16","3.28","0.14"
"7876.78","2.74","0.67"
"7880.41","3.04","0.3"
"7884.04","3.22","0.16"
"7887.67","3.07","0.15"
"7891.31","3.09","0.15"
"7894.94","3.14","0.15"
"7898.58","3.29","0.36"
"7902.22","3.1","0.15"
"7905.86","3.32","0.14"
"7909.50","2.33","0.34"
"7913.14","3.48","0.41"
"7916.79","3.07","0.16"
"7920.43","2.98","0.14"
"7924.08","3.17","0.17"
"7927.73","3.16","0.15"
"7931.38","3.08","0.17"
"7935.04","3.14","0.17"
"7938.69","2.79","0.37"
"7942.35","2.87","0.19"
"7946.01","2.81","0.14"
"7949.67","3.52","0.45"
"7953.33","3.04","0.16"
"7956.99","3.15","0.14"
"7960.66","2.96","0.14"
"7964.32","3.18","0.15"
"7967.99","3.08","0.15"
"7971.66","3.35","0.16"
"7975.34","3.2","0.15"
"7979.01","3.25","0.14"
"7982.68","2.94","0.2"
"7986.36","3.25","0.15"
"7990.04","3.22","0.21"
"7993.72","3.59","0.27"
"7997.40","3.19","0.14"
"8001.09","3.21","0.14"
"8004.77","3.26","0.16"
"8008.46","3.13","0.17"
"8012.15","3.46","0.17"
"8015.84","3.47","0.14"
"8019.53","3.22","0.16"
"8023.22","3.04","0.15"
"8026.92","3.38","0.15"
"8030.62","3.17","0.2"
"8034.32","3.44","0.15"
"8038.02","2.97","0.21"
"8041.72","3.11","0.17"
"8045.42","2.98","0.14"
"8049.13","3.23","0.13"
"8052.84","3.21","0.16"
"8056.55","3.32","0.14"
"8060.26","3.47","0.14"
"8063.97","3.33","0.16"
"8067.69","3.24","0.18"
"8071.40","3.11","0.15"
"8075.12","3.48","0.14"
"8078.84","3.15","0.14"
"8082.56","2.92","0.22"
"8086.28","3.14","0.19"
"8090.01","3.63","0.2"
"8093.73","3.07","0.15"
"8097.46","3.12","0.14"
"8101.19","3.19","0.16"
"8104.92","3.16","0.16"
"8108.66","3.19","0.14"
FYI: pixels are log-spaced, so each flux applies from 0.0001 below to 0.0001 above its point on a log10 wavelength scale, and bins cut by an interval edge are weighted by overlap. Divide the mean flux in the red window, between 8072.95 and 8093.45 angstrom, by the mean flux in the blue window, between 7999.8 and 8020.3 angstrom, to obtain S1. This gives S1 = 1.0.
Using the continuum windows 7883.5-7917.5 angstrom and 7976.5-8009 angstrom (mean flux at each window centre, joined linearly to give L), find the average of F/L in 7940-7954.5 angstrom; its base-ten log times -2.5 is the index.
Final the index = 0.042 mag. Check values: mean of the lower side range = 3.11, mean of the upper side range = 3.23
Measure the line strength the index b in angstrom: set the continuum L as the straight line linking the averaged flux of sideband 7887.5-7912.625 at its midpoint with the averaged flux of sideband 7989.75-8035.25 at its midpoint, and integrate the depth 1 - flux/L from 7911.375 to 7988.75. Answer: 1.2 angstrom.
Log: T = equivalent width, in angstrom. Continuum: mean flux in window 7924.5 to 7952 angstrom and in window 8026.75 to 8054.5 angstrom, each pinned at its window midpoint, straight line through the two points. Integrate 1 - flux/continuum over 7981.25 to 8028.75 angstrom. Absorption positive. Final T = -1.9 angstrom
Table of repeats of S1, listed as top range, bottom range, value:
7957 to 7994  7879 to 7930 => 1.03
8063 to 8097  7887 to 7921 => 1.04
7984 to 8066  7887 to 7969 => 1.06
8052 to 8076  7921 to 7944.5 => 1.09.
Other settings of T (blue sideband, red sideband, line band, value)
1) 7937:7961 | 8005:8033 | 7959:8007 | -1.0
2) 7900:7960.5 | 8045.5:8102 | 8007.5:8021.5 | -0.7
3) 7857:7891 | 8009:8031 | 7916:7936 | 0.8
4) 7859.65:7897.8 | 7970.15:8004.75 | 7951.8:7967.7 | 0.7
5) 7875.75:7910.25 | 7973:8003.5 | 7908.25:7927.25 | 0.4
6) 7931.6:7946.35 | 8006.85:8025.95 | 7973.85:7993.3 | -0.5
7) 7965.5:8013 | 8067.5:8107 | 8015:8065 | -0.2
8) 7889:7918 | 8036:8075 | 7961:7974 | -0.1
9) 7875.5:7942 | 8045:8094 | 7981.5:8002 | -0.5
